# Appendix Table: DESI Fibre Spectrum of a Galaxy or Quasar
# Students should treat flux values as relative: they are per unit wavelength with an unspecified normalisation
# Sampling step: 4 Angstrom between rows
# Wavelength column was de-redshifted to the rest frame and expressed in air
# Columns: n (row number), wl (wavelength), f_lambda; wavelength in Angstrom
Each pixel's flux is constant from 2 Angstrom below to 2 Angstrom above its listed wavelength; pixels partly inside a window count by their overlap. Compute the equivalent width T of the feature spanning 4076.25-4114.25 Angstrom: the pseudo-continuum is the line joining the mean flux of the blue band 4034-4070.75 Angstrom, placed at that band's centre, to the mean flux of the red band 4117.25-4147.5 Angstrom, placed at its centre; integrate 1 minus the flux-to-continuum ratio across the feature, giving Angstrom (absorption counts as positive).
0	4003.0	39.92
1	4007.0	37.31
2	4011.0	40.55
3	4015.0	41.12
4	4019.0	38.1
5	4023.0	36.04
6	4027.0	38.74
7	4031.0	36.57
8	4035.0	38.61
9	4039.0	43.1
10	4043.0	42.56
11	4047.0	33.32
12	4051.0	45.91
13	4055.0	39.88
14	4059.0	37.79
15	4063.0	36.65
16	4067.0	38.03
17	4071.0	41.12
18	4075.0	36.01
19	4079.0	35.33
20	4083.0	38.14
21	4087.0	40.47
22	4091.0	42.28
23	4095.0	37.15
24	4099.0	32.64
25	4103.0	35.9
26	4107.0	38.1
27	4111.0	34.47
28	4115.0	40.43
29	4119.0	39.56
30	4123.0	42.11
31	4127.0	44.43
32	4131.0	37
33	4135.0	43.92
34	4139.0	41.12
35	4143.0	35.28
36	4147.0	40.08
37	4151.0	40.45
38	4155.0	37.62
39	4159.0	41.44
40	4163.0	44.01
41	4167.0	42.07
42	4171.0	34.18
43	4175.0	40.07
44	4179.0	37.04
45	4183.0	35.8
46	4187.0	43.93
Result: 2.68 Angstrom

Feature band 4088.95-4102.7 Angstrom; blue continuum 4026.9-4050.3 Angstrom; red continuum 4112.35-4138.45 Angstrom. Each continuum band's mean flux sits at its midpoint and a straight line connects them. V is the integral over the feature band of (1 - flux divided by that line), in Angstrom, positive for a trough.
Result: 1.1 Angstrom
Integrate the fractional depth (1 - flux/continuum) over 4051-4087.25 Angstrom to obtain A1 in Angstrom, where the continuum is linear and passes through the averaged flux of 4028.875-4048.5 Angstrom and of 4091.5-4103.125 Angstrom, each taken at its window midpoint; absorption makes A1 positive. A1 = -1.0 Angstrom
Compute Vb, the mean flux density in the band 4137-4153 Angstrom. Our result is 39.2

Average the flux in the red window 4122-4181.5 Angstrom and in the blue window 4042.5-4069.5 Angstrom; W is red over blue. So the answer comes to 1.0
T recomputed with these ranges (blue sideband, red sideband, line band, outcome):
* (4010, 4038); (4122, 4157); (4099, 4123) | 1.3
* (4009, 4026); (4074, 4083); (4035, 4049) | -0.6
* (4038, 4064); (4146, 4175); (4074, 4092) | 0.7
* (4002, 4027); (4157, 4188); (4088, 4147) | 0.6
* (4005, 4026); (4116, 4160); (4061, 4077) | 0.6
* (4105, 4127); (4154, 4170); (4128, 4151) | 0.3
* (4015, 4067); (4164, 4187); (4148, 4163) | -0.7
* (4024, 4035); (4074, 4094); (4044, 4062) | -0.6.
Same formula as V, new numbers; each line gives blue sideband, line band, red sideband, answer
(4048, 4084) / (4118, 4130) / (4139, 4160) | -0.9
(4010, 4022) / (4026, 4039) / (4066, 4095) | 0.2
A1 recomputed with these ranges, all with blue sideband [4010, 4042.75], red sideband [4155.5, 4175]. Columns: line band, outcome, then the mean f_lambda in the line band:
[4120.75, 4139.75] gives -0.9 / 41.7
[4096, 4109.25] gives 1.4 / 35.6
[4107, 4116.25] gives 0.6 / 37.3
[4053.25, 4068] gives 0.5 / 38.1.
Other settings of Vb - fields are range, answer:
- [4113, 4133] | 40.7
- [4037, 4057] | 41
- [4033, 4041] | 40.9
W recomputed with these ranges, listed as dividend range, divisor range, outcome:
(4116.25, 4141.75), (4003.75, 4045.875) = 1.05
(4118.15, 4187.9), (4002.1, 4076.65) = 1.02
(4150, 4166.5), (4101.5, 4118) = 1.10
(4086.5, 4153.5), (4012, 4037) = 1.02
